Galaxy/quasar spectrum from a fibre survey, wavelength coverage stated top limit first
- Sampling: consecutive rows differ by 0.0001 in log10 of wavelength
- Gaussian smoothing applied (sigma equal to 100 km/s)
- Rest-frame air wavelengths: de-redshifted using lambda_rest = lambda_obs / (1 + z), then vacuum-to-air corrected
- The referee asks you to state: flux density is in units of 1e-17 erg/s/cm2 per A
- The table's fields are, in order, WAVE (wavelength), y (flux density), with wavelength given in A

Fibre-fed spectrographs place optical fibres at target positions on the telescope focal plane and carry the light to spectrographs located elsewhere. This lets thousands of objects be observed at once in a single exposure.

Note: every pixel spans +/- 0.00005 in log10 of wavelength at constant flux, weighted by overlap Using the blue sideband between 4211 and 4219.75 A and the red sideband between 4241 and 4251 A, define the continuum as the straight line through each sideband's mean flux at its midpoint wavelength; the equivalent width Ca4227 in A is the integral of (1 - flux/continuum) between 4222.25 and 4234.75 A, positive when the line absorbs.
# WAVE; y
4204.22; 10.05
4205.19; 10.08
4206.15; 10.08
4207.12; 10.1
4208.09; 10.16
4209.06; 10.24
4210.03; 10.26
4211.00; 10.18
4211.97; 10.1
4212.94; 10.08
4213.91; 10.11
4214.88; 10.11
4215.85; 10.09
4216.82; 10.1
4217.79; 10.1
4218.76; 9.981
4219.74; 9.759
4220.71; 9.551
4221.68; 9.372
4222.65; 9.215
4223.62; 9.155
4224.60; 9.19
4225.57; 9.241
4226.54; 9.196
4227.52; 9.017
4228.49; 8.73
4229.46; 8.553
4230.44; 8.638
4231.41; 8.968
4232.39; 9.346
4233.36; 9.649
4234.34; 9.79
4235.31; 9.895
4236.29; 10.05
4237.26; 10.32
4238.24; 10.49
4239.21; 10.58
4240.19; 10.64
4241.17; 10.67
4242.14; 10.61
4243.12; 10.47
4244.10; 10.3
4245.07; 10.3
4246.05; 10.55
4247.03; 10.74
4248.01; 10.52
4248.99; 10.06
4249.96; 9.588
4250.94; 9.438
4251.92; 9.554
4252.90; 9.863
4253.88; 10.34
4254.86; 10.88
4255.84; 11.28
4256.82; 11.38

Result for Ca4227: 1.29 A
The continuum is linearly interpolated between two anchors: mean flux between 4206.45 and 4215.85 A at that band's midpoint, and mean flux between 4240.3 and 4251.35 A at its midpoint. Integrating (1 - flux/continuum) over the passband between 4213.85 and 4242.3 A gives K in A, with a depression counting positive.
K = 1.50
